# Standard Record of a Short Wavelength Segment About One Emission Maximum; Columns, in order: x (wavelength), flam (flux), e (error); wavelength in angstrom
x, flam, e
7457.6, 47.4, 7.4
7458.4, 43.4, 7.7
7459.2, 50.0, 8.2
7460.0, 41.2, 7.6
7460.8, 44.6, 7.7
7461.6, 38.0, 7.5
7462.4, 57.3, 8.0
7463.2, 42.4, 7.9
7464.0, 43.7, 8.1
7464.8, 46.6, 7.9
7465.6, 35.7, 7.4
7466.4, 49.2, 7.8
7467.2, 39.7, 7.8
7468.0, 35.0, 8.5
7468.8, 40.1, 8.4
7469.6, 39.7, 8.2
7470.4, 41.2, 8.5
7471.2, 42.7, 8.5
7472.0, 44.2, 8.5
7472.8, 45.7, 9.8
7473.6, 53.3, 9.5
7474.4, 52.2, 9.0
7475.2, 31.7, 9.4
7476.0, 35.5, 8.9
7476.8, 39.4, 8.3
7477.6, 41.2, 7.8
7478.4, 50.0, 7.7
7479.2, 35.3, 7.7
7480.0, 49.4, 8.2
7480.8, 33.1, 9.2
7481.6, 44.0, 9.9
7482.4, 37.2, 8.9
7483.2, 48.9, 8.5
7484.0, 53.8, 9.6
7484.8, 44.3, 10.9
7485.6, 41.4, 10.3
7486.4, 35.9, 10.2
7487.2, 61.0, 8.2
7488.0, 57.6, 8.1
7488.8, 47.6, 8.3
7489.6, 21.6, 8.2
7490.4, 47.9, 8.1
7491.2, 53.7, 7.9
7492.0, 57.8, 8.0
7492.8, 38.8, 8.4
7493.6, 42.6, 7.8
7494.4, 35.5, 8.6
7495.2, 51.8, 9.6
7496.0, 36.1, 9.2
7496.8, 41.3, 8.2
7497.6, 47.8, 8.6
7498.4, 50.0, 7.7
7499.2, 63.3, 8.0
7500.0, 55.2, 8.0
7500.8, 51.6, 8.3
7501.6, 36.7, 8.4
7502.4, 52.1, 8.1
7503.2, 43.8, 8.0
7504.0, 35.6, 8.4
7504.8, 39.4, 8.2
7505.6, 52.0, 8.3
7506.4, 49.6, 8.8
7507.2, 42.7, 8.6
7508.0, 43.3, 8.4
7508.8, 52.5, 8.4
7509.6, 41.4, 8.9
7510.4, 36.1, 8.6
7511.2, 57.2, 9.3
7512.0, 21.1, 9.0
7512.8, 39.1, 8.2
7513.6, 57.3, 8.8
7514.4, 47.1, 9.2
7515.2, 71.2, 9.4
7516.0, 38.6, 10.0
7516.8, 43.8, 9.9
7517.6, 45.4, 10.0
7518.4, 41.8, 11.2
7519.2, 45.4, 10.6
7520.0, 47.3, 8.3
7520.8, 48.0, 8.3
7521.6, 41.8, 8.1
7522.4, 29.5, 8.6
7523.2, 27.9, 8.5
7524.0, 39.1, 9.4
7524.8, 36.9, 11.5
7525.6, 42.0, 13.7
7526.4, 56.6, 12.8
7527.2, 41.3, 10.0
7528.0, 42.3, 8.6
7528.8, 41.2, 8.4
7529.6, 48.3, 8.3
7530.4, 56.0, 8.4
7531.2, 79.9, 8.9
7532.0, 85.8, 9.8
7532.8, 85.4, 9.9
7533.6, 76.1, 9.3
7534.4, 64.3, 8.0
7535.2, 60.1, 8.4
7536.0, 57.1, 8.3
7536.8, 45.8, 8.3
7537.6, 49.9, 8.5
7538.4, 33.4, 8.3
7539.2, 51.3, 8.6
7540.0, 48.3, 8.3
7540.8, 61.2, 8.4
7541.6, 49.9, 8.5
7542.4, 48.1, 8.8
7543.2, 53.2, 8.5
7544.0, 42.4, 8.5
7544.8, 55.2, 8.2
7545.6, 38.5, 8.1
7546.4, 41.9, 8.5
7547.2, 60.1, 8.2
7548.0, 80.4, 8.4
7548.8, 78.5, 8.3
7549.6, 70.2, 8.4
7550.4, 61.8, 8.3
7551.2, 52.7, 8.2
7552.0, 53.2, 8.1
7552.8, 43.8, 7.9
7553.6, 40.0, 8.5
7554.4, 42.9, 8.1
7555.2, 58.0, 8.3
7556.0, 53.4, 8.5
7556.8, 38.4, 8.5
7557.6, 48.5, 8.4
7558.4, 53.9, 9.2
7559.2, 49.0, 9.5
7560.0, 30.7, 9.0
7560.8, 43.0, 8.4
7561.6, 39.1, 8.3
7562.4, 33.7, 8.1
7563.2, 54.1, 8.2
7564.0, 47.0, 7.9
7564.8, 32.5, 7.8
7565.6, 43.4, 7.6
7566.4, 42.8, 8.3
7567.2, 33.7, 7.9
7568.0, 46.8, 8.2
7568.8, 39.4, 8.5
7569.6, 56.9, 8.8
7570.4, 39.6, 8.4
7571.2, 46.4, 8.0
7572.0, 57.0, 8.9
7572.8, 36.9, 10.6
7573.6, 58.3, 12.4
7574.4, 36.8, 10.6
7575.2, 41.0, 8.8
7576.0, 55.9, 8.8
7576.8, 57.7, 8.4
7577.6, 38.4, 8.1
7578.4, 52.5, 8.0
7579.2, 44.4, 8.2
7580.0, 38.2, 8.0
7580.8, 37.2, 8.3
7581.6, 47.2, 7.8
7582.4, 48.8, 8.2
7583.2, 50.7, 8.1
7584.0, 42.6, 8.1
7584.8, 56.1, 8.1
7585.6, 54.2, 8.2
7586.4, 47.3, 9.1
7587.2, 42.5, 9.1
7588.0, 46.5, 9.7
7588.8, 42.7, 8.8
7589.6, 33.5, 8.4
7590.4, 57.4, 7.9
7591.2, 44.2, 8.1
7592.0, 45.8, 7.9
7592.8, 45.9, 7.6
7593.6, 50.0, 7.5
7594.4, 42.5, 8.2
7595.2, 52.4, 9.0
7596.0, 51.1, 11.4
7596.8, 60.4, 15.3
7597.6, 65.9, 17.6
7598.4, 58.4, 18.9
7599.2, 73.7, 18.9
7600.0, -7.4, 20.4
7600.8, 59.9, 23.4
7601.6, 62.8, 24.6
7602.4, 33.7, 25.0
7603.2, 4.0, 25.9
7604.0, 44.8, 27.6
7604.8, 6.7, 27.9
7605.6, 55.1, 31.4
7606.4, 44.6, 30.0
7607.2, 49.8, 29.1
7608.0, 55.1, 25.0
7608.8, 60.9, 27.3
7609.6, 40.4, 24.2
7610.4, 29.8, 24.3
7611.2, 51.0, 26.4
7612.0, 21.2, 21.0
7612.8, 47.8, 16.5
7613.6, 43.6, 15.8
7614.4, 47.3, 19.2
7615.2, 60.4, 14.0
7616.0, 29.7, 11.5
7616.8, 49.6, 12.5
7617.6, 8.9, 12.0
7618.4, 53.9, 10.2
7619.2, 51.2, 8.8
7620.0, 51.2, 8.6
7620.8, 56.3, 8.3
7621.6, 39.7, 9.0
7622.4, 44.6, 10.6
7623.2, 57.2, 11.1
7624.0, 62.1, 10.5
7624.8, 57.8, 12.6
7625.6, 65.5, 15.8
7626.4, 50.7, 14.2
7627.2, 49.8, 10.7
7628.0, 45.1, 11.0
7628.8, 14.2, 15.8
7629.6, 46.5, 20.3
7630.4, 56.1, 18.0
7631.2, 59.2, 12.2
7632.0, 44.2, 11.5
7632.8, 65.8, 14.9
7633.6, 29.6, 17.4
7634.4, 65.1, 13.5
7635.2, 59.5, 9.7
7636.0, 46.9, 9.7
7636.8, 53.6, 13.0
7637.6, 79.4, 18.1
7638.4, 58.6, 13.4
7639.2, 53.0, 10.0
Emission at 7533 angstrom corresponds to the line [S II]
